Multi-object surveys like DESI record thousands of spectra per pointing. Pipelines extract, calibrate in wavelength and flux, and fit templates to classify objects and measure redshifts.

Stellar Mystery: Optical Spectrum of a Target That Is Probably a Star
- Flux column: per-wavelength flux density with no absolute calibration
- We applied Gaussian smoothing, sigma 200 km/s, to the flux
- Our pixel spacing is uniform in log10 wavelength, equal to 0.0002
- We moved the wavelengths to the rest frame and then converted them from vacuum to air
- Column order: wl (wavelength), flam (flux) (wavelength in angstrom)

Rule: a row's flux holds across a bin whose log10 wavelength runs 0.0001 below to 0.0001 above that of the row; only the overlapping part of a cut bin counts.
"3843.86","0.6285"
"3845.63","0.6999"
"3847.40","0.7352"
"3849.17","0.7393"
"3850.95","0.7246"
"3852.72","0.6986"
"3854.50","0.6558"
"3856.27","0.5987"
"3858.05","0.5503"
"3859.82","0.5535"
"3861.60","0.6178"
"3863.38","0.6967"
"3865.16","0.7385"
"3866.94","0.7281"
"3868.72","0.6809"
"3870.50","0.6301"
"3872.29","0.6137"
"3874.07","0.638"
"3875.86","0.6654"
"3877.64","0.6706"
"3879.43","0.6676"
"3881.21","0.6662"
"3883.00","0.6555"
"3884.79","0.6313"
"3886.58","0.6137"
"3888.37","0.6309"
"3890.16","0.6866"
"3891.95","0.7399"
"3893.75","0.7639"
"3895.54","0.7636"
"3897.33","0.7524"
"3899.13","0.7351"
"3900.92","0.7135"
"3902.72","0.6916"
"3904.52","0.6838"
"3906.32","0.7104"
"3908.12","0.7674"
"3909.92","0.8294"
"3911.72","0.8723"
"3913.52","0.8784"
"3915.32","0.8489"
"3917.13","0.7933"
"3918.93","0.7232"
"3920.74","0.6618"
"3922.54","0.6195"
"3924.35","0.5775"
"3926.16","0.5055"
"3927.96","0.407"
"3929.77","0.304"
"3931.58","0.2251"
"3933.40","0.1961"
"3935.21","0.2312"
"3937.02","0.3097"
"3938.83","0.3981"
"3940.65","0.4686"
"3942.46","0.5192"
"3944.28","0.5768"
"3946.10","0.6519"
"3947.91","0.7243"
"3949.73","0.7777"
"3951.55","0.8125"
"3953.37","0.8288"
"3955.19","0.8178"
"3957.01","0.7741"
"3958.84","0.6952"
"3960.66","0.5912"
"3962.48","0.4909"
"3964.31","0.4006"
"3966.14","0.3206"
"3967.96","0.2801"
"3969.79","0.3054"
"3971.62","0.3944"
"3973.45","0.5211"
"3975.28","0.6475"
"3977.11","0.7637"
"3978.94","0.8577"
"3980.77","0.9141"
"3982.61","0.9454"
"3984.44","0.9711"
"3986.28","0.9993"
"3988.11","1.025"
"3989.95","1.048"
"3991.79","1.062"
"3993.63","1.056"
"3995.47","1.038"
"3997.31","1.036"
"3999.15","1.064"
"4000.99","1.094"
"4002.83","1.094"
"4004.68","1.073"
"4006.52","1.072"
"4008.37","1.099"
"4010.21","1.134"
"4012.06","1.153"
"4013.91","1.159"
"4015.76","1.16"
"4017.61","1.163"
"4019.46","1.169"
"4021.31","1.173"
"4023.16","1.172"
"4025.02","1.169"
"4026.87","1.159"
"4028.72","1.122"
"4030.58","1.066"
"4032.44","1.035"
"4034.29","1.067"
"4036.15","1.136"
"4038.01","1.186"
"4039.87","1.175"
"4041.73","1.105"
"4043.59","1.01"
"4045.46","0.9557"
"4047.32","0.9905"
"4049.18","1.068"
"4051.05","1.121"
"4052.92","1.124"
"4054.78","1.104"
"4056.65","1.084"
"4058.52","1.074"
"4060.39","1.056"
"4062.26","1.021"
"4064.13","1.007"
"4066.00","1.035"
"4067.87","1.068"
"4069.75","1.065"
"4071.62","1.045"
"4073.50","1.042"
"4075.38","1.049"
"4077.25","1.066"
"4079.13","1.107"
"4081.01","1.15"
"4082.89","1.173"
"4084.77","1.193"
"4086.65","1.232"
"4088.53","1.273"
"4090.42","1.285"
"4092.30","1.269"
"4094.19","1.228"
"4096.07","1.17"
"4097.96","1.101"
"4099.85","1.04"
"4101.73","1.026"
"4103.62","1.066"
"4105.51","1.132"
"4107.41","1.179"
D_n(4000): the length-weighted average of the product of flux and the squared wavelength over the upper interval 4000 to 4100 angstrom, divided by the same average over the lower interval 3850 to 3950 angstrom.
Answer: 1.91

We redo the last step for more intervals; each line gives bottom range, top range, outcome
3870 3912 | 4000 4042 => 1.73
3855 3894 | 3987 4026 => 1.81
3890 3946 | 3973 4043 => 1.81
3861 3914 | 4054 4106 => 1.74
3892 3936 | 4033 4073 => 1.80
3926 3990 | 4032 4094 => 1.94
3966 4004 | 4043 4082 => 1.30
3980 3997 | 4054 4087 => 1.12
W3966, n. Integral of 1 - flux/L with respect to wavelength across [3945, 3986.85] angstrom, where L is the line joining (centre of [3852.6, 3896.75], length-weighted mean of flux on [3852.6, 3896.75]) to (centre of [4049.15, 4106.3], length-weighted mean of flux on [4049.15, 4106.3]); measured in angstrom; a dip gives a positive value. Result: 9.4 angstrom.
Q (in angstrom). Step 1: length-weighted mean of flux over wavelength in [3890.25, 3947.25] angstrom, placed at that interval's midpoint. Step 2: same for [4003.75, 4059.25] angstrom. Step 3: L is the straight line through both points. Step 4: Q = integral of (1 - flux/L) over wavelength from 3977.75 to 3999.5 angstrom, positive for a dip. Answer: -1.8 angstrom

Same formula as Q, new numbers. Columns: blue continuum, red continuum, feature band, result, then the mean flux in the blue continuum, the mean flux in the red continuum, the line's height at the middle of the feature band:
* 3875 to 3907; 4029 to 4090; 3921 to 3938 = 8.6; 0.691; 1.09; 0.783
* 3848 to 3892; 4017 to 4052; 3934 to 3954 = 7.0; 0.659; 1.11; 0.86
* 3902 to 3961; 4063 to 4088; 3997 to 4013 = -4.2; 0.62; 1.1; 0.864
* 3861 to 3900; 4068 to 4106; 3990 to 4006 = -2.1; 0.682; 1.13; 0.939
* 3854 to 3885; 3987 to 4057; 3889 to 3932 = 4.6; 0.648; 1.1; 0.769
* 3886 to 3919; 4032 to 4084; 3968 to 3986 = 4.3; 0.749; 1.08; 0.906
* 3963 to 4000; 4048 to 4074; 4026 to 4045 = -2.5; 0.779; 1.06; 0.973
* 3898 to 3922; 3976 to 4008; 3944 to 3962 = 3.3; 0.76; 1.01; 0.889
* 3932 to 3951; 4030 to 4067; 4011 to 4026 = -4.3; 0.485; 1.07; 0.907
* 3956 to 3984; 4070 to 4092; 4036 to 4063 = -2.4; 0.601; 1.15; 0.993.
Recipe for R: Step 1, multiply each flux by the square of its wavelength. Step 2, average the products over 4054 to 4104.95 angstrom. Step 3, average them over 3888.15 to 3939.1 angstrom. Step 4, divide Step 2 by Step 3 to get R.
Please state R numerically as 1.94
